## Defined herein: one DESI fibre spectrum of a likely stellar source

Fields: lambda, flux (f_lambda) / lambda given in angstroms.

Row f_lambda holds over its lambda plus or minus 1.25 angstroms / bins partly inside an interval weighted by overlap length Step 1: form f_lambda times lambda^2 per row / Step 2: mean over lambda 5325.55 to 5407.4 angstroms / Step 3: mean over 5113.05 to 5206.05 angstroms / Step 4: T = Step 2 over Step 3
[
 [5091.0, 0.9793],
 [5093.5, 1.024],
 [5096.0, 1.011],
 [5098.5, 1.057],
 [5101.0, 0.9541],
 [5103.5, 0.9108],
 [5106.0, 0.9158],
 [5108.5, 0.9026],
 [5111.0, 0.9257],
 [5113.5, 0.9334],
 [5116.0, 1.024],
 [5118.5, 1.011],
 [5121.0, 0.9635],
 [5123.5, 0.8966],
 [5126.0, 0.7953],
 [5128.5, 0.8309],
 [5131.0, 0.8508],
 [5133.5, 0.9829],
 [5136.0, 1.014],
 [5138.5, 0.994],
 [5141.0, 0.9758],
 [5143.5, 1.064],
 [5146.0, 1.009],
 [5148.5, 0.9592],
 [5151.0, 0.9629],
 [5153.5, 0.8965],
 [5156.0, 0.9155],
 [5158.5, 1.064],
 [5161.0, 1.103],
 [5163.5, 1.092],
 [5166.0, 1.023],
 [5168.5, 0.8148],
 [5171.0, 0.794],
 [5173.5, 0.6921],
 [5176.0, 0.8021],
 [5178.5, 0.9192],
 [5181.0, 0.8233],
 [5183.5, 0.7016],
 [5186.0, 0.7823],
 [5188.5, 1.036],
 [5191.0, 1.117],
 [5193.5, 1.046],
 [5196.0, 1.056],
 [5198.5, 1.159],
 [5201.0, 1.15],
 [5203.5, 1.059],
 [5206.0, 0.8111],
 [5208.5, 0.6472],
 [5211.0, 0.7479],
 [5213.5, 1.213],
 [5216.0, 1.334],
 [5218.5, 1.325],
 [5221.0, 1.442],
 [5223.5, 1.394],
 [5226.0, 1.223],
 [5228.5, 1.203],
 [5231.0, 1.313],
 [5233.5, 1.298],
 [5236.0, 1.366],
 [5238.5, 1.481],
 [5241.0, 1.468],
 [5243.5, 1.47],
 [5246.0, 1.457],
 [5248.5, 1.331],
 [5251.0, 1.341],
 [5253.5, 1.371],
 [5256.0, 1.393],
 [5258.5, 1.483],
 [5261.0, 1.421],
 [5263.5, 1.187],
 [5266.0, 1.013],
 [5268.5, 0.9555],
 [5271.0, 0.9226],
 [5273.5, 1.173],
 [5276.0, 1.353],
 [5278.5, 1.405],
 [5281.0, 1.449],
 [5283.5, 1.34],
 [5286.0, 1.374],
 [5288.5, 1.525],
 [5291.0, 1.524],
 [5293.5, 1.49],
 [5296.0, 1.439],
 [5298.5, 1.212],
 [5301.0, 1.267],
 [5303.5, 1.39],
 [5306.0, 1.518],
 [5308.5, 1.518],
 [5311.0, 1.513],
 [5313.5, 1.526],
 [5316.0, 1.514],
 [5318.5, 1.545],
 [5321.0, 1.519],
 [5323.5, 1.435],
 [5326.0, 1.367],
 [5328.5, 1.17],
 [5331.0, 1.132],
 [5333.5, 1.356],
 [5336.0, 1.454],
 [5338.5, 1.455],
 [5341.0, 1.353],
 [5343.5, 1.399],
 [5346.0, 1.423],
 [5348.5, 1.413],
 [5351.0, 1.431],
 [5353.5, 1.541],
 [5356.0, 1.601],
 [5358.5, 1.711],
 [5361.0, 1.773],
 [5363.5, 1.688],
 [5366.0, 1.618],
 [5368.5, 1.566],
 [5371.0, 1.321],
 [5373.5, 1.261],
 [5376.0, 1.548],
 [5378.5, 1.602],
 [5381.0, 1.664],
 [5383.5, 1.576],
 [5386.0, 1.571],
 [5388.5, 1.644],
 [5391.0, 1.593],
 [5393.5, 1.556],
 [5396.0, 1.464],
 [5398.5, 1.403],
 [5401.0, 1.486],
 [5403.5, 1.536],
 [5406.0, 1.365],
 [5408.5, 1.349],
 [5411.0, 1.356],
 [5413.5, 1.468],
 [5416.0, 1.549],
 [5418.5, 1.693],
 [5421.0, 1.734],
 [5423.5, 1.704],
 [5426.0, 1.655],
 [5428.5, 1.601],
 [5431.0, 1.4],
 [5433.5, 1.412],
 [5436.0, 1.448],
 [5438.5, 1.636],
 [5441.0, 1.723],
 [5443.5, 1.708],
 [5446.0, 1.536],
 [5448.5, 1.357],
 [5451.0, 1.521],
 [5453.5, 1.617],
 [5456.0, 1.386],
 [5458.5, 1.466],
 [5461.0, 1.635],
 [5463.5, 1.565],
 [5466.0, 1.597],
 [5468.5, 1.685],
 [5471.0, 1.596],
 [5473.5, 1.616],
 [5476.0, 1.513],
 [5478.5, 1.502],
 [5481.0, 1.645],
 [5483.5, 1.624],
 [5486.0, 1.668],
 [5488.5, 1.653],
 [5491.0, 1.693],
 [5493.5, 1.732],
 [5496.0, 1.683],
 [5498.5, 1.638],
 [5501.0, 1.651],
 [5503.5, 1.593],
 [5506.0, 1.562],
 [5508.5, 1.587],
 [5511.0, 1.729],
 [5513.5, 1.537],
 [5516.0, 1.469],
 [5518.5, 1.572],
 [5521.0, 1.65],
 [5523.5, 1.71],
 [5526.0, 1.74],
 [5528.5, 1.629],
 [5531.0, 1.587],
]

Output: 1.69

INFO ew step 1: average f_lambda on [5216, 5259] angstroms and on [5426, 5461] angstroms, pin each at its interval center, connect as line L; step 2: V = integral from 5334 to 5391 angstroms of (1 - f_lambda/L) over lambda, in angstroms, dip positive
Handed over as -2.24 angstroms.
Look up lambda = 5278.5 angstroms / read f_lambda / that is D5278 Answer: 1.405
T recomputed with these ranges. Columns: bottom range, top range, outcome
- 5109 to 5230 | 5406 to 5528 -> 1.79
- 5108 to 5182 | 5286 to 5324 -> 1.66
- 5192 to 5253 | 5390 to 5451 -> 1.35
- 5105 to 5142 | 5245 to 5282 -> 1.45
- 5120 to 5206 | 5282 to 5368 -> 1.63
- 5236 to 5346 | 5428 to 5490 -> 1.21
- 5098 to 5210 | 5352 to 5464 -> 1.81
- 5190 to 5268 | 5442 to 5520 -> 1.42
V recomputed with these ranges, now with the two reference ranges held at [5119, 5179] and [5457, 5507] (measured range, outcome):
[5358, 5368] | -2.3 angstroms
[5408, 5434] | -1.0 angstroms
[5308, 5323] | -2.9 angstroms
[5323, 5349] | -0.8 angstroms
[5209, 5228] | -2.4 angstroms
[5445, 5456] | 0.4 angstroms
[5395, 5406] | -0.1 angstroms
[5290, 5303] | -1.6 angstroms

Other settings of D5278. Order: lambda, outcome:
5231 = 1.313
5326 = 1.367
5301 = 1.267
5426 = 1.655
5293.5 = 1.49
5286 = 1.374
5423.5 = 1.704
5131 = 0.8508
